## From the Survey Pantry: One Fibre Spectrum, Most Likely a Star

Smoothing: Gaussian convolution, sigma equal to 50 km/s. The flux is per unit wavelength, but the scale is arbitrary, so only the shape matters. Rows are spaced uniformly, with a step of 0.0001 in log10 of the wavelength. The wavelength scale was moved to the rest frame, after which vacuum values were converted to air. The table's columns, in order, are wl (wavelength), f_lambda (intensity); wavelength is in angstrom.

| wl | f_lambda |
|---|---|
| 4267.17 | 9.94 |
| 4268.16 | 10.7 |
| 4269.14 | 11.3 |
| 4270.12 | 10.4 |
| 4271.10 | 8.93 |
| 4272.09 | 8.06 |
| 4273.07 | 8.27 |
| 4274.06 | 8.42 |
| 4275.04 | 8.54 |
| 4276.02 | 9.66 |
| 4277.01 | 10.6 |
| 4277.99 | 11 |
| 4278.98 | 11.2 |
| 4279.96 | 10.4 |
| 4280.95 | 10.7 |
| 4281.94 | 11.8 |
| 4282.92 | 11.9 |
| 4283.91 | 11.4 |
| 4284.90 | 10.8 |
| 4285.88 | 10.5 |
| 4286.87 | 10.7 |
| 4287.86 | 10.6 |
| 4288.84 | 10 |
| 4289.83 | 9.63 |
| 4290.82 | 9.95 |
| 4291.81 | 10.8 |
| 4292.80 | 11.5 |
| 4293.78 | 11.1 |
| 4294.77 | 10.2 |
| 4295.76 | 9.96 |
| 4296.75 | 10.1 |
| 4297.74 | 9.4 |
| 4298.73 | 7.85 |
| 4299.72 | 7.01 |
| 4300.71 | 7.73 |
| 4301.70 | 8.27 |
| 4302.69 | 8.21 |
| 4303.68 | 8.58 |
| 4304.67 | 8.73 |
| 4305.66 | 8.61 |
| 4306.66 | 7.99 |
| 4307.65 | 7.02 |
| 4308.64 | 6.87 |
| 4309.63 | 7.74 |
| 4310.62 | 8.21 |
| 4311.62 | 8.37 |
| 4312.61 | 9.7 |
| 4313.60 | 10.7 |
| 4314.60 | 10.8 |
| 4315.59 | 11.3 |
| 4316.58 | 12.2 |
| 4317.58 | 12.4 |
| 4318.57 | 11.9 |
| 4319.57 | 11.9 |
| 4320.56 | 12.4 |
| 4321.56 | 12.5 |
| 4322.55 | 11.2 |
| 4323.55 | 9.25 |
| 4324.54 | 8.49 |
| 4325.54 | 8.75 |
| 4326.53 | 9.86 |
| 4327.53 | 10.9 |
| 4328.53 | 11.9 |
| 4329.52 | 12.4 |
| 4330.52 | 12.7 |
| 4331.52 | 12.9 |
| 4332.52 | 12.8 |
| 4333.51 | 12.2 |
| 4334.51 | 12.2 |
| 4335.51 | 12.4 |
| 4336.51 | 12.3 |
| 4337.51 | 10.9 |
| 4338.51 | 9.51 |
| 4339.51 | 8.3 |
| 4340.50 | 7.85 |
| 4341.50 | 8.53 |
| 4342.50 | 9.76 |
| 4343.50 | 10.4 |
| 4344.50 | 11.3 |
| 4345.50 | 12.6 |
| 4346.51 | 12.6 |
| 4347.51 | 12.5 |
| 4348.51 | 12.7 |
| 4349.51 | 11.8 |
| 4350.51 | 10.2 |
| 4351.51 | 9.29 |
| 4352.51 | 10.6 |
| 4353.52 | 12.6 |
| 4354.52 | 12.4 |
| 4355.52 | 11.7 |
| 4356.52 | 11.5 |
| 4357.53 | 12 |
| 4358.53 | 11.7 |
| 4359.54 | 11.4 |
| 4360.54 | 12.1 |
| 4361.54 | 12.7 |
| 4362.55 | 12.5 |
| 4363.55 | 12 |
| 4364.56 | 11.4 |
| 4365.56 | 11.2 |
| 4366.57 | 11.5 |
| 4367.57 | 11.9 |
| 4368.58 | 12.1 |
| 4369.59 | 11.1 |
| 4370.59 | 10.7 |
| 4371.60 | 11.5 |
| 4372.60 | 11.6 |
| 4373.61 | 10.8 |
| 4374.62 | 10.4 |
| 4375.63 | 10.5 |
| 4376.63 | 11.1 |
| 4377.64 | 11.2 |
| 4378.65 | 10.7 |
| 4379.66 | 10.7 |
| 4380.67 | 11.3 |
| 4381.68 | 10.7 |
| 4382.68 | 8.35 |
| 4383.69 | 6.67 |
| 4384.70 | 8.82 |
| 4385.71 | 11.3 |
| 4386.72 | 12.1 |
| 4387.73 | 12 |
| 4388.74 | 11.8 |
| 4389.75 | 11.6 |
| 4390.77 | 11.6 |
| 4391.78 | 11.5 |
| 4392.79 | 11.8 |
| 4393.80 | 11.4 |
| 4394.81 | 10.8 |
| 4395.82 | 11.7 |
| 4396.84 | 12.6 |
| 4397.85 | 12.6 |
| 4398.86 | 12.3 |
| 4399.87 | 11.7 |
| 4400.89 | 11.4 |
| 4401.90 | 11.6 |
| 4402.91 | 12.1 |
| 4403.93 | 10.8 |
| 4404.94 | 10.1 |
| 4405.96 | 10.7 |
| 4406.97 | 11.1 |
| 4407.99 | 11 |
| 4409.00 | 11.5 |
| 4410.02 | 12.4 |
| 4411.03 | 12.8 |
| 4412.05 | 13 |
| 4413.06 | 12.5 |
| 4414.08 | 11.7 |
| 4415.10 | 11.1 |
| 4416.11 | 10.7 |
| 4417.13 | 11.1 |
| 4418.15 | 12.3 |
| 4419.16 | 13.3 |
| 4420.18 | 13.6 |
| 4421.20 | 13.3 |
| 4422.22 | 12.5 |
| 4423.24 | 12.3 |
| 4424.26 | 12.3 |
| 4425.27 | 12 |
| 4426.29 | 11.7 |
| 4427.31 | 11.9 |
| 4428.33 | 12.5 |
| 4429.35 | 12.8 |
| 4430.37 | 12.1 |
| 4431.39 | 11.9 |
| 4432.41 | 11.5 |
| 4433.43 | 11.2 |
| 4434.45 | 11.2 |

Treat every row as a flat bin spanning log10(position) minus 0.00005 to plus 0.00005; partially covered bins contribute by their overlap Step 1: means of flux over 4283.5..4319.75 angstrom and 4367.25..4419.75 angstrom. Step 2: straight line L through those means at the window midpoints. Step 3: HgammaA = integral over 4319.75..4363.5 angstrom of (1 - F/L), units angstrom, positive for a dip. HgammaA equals -3.8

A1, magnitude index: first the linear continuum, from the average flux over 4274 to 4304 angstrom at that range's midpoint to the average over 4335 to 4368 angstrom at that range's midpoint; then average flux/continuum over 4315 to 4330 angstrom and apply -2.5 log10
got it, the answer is -0.05 mag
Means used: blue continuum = 9.98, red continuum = 11.3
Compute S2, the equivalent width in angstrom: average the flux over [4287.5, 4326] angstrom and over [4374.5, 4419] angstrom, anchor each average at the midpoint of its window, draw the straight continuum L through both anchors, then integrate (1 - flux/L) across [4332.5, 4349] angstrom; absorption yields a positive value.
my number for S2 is -1.2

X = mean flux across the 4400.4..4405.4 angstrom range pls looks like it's 11.2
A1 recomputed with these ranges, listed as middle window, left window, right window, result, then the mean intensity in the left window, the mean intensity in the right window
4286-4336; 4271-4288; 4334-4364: 0.05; 10.2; 11.3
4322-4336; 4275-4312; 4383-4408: -0.11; 9.58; 11.2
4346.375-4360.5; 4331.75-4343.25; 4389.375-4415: -0.07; 10.7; 11.7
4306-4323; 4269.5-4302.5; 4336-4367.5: 0.03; 9.91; 11.2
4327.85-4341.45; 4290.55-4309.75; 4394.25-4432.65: -0.16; 8.89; 11.9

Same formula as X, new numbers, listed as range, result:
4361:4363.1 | 12.6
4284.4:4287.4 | 10.7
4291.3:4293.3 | 11.2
